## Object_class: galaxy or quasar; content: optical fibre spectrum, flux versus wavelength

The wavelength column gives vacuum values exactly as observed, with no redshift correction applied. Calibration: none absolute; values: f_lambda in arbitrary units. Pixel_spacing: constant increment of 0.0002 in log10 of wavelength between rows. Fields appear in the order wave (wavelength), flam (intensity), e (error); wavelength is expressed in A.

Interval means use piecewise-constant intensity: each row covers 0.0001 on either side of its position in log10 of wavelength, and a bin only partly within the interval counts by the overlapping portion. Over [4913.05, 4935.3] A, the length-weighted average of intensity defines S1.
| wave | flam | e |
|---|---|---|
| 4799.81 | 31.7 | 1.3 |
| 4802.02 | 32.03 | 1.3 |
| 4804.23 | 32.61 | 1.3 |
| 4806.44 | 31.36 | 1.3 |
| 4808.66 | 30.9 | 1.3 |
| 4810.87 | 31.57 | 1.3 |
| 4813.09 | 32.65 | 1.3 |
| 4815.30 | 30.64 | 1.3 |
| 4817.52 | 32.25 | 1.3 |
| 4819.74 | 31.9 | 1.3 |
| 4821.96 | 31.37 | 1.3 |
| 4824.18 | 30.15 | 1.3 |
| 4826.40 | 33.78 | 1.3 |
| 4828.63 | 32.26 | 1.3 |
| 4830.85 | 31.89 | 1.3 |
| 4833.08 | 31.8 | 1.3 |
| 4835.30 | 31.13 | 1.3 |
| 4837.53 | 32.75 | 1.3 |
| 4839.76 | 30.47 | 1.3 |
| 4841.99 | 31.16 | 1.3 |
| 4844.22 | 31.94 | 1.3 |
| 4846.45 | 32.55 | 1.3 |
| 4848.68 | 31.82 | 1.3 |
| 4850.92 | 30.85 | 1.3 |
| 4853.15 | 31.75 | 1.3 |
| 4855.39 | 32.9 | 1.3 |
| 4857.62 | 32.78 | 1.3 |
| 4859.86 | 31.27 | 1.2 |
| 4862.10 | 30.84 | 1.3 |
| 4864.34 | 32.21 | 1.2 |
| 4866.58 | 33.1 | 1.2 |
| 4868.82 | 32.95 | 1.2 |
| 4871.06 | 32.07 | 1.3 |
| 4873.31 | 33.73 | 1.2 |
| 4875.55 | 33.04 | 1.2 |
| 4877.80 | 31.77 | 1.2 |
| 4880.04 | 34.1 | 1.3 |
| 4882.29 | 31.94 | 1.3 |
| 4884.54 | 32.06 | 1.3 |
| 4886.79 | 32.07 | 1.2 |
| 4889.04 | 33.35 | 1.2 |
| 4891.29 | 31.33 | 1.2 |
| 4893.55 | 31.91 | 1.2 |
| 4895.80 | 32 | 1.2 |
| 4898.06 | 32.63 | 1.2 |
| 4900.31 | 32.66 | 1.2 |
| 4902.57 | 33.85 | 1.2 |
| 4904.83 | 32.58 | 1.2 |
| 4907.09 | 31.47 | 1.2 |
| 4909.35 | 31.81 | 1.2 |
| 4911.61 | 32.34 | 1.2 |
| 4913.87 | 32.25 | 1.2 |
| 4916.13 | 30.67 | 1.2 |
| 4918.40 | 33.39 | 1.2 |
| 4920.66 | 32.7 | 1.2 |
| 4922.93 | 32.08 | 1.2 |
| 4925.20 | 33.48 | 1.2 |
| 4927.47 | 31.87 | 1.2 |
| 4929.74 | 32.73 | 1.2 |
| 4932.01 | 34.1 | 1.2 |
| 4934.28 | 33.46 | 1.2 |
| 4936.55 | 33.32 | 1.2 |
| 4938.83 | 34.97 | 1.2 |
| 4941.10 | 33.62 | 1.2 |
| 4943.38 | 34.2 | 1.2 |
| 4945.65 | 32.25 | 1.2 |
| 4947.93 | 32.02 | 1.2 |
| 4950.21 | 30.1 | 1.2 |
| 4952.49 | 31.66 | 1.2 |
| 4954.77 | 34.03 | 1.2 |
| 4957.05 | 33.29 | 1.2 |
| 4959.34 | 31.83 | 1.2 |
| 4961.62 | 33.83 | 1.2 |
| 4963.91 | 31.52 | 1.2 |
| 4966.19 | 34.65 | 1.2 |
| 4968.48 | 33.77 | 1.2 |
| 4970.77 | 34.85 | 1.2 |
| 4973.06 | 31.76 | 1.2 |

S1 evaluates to 32.7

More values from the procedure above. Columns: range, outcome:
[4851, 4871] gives 32.2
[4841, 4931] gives 32.3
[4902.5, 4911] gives 32.2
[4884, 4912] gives 32.3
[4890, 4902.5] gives 32.3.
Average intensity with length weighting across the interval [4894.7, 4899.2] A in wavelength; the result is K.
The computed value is 32.3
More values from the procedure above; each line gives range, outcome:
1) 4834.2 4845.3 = 31.5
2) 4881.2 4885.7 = 32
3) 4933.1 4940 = 33.9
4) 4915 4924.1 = 32.2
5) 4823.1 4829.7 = 32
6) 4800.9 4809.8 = 31.7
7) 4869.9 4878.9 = 32.6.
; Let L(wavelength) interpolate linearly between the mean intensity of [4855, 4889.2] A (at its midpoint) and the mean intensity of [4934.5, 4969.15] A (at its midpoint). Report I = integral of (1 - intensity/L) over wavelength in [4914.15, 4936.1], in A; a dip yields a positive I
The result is 0.1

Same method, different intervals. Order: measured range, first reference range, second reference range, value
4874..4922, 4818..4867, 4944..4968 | -0.3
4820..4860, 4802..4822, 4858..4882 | 0.3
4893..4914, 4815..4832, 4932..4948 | 0.4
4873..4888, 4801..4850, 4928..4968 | -0.1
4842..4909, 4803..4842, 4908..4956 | -0.2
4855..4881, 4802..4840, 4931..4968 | -0.2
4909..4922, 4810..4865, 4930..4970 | 0.2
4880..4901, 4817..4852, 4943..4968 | -0.1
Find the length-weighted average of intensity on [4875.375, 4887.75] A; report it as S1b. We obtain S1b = 32.5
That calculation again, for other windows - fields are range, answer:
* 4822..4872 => 31.9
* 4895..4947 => 32.8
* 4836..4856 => 31.7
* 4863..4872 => 32.6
